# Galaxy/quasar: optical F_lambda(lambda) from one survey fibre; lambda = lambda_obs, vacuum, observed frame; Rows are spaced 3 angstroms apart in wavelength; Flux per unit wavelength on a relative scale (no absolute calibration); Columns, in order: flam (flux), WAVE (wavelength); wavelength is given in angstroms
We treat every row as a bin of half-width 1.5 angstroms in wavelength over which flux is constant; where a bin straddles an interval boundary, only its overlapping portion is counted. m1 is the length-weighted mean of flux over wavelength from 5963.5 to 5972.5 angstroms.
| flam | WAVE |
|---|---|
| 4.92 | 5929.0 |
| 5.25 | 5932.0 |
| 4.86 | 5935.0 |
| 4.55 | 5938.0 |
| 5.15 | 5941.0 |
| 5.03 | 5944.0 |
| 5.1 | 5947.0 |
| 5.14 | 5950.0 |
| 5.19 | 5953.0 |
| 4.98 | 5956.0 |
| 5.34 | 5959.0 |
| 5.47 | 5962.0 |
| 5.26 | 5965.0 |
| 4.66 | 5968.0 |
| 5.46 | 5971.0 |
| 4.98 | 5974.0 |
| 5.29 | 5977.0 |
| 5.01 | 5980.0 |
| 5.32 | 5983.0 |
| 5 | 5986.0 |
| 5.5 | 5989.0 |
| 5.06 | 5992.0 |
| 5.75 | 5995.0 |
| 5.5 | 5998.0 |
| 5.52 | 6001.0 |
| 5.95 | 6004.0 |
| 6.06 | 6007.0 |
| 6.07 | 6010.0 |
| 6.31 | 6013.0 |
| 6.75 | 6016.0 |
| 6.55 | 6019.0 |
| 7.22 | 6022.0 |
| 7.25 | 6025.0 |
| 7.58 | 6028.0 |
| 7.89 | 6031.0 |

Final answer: 5.13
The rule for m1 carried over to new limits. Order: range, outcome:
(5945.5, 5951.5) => 5.12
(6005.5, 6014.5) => 6.15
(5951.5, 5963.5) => 5.25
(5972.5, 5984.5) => 5.15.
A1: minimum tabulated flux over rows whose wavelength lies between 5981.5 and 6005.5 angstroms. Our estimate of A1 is 5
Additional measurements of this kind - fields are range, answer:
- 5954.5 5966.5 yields 4.98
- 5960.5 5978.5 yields 4.66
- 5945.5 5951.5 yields 5.1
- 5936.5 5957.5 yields 4.55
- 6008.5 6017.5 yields 6.07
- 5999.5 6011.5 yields 5.52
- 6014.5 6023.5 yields 6.55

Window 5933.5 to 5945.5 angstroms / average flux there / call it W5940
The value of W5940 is 4.9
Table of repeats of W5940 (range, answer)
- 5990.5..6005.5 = 5.56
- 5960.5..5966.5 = 5.36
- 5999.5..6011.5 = 5.9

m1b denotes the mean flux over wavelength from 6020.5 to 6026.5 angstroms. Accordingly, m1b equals 7.23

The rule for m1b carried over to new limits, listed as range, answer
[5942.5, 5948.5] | 5.07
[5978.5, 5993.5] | 5.18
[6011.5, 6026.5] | 6.82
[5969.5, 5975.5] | 5.22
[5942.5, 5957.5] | 5.09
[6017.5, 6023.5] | 6.89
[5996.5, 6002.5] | 5.51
